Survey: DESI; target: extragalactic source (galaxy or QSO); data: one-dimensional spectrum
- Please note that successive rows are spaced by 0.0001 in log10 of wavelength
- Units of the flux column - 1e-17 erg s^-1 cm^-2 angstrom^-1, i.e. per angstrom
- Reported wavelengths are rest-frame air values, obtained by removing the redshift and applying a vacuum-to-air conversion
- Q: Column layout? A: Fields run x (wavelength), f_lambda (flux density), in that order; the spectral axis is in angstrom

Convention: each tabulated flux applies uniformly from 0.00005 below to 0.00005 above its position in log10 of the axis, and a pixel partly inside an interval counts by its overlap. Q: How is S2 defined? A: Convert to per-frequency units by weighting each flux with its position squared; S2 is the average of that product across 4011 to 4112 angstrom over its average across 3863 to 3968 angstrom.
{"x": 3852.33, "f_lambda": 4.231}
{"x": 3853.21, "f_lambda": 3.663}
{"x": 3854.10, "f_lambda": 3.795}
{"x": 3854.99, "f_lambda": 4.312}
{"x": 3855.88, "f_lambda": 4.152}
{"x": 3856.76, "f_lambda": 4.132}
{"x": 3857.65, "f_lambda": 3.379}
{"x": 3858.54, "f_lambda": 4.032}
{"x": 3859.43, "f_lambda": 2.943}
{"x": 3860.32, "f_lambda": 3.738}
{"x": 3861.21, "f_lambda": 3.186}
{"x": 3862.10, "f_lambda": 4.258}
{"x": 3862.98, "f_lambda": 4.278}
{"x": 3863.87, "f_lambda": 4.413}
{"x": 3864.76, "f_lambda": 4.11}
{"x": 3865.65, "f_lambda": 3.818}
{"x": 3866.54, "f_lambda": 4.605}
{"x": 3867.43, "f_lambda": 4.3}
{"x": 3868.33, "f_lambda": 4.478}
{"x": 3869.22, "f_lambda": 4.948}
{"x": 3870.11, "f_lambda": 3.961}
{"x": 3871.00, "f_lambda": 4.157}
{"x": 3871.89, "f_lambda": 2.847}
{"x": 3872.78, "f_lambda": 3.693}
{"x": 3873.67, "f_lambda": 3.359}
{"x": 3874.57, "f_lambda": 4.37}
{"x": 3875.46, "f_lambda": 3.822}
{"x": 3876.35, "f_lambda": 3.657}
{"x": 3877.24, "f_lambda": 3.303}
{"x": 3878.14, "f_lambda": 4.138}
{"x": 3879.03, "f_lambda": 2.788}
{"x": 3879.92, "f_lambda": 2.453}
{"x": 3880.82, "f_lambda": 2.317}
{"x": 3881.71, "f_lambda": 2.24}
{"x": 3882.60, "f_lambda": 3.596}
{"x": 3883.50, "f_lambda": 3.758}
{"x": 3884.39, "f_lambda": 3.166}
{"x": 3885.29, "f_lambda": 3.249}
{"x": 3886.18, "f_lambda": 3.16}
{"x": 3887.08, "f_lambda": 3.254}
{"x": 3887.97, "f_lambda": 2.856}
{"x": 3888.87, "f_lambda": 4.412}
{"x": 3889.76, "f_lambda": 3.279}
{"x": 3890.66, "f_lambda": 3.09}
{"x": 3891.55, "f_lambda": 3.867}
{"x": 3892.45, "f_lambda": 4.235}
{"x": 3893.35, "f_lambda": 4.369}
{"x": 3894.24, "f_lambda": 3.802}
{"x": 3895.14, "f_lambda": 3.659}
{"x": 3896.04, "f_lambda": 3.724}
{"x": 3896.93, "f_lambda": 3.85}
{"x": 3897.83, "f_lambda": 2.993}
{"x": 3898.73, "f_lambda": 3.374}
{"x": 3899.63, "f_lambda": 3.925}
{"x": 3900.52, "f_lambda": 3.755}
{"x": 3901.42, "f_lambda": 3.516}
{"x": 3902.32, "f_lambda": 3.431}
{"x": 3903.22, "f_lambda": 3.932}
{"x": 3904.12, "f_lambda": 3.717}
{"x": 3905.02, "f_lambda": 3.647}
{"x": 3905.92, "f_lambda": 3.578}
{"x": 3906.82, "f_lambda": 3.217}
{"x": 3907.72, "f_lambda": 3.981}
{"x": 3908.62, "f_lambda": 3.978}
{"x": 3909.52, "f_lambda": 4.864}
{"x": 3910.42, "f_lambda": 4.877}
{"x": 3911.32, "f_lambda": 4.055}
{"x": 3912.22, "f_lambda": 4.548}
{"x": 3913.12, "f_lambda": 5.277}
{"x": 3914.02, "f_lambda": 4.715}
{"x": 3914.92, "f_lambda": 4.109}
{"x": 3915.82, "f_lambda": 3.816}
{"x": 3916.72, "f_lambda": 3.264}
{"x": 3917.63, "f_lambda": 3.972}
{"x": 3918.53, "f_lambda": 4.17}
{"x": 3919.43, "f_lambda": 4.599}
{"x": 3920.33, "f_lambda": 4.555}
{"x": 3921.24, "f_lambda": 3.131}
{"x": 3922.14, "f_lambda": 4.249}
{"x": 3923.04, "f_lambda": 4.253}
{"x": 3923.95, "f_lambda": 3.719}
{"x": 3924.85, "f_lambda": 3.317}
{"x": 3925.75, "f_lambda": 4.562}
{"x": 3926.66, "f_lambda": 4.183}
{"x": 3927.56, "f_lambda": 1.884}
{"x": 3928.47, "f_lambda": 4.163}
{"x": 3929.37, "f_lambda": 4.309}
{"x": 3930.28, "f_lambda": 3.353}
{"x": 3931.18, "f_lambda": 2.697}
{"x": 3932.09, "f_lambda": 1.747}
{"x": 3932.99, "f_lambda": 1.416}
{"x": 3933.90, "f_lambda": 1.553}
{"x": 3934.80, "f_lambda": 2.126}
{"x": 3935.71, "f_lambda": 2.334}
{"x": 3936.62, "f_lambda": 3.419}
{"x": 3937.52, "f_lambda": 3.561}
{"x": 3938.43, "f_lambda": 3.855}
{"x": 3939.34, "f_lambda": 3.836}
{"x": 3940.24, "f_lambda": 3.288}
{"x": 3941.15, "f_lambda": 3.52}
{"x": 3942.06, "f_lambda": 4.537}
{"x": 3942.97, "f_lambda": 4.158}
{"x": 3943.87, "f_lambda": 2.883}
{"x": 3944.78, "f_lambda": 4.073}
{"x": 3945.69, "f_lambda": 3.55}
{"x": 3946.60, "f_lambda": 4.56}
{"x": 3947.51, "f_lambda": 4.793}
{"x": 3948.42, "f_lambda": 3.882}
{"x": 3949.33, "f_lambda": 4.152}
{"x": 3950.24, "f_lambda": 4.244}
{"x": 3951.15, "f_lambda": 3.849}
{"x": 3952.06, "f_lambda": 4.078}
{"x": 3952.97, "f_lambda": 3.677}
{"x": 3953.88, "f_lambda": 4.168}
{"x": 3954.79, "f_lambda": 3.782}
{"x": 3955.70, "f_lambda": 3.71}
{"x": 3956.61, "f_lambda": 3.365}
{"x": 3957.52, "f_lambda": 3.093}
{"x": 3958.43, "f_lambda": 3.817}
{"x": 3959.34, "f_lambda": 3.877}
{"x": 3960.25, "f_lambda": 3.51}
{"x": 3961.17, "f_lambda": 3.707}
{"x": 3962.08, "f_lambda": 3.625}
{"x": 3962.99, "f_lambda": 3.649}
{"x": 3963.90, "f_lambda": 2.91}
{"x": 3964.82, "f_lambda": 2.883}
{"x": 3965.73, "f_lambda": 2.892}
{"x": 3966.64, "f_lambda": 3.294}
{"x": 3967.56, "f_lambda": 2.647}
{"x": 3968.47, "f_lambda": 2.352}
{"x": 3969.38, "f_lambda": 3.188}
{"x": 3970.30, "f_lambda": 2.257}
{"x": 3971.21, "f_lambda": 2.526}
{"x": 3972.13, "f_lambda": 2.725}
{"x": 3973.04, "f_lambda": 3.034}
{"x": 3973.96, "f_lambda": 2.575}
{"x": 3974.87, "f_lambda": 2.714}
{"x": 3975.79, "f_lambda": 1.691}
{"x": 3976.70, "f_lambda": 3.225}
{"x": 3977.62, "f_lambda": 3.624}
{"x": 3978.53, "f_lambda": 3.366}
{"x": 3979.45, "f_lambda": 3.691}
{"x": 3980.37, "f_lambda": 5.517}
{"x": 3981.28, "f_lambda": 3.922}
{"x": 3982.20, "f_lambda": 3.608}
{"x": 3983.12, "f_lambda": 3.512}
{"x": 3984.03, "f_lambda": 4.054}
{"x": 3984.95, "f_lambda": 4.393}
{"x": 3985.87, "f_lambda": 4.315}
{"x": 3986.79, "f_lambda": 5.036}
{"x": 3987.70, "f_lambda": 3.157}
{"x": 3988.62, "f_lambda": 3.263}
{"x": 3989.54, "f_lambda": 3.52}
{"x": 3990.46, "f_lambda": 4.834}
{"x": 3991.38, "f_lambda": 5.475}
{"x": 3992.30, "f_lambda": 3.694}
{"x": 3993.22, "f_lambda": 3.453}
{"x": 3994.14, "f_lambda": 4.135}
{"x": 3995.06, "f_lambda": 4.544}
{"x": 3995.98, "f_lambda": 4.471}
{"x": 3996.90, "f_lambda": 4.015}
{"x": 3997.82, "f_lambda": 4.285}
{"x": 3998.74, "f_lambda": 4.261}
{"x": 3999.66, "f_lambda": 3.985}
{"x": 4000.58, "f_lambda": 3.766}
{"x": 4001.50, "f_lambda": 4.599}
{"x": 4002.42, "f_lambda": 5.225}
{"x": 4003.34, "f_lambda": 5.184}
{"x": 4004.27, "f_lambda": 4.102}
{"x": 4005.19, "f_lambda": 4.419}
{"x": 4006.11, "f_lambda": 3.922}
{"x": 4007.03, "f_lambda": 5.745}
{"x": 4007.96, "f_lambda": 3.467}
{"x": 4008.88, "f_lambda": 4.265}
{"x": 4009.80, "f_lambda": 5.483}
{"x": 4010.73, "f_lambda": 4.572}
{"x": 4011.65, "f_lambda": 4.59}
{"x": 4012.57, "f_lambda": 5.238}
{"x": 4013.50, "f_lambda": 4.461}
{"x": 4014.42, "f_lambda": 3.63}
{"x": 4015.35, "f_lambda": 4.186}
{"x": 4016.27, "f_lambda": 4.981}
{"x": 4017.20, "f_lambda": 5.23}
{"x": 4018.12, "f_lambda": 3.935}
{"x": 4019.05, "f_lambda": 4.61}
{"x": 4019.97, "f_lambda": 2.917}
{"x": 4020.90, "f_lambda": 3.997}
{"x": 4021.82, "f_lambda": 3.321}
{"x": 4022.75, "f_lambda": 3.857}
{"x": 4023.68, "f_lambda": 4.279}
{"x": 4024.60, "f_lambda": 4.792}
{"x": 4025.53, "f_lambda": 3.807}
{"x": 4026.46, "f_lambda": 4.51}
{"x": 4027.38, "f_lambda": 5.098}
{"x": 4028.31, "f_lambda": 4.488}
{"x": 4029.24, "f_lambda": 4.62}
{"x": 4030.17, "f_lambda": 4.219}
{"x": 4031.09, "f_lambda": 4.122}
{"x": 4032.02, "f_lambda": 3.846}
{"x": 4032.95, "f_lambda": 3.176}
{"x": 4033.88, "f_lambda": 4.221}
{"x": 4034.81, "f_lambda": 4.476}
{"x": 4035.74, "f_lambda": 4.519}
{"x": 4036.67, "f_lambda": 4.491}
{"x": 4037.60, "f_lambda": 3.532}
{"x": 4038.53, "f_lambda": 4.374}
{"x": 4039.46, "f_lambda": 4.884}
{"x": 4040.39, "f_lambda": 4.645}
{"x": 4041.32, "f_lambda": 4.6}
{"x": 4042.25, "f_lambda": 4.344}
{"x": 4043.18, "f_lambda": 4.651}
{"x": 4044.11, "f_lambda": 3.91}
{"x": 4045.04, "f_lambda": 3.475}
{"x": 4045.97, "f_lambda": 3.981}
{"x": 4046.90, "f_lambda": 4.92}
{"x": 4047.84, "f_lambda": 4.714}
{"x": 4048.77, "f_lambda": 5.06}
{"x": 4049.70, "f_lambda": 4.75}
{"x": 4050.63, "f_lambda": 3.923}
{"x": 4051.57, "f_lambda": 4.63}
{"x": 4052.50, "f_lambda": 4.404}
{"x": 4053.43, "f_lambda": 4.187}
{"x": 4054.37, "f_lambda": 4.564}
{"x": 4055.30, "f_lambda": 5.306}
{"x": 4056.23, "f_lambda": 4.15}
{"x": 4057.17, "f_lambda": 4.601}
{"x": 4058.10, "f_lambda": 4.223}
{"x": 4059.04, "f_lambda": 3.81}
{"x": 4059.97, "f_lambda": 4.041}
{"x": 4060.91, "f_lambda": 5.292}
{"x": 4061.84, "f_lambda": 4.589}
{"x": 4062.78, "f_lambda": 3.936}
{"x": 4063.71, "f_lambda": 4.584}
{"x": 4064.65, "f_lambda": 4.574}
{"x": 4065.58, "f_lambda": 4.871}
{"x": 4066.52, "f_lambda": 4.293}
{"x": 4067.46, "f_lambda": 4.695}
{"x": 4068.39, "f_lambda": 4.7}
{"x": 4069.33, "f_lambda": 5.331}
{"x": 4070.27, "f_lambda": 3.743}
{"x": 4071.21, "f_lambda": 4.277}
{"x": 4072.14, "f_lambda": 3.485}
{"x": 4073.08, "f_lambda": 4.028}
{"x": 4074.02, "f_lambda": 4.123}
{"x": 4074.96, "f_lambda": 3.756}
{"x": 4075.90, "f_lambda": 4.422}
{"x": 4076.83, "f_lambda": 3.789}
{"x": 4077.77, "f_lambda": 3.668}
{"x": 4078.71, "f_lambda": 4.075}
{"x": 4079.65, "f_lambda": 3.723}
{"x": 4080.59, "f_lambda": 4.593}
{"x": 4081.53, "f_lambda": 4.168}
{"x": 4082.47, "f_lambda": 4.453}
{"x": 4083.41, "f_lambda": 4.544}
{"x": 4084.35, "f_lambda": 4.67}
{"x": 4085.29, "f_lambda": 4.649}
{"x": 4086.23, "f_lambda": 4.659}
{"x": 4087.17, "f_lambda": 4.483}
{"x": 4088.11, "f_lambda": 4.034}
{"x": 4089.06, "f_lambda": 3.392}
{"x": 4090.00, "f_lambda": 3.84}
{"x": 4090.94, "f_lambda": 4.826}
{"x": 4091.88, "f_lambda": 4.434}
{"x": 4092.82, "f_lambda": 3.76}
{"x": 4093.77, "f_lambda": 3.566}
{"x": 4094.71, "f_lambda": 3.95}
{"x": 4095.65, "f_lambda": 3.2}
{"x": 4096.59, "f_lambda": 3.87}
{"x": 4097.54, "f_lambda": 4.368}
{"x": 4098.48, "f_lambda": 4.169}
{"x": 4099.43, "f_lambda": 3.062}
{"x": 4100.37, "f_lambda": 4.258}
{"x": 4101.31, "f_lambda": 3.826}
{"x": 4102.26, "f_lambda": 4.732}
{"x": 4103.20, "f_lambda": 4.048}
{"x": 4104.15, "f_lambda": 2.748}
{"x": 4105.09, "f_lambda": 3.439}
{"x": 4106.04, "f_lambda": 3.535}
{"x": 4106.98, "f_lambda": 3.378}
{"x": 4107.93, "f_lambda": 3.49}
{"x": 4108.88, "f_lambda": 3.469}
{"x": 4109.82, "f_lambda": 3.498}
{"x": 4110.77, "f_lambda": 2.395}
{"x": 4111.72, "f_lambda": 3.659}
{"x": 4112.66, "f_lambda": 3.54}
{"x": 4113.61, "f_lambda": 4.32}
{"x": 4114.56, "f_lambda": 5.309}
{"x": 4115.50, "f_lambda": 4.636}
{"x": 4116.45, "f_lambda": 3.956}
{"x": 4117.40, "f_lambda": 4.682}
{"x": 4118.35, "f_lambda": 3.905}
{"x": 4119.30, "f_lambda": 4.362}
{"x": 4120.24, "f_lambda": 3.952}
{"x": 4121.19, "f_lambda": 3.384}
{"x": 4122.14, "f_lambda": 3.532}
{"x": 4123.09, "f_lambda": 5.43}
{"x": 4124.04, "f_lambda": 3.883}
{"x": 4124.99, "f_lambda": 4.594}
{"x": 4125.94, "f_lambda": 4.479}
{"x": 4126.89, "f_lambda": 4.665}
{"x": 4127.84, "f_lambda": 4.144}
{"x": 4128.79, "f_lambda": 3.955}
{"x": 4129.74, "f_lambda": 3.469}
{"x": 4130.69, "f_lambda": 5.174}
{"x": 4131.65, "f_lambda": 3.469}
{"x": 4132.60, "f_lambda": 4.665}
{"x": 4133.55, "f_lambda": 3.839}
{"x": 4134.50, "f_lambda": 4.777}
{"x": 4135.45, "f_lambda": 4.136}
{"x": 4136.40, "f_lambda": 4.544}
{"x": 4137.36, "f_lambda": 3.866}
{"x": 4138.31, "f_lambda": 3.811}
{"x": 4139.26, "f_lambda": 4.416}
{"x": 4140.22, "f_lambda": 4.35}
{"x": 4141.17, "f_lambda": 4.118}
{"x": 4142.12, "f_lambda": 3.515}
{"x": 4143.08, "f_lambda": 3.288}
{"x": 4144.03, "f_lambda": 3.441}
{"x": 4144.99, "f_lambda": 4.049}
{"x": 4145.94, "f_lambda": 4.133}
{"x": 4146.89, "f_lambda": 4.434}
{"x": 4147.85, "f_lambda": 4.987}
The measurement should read 1.2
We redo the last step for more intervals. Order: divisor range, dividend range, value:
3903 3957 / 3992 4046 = 1.20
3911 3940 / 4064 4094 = 1.28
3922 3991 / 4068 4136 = 1.25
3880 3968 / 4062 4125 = 1.22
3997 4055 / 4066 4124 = 0.96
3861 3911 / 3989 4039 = 1.24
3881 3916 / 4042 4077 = 1.26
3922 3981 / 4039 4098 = 1.34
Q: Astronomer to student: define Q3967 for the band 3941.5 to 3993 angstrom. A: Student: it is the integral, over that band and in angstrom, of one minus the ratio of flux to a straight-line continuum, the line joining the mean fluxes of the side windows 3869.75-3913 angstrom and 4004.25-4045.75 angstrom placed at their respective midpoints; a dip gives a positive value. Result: 5.1 angstrom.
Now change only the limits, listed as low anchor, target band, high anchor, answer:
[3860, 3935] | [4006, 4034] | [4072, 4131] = -3.1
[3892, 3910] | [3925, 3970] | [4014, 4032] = 5.8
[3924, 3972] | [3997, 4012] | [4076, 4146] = -3.6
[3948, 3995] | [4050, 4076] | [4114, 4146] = -3.0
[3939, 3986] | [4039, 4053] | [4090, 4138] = -2.4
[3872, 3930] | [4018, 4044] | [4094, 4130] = -2.5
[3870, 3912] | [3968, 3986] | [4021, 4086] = 3.1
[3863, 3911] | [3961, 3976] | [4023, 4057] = 4.4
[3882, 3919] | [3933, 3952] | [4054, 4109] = 1.5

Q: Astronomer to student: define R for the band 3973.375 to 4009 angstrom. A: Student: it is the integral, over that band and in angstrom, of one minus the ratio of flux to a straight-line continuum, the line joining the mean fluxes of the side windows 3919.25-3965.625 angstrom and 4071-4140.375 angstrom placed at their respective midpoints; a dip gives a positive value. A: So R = -3.0 angstrom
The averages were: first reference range 3.56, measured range 4.02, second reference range 4.05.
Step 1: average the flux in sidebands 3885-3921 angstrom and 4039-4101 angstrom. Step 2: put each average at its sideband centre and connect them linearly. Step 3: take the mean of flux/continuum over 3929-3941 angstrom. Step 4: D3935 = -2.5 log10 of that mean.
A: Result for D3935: 0.338 mag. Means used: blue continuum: 3.87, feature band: 2.89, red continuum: 4.28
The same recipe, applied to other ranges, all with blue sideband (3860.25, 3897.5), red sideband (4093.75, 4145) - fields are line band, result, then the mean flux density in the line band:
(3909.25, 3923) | -0.15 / 4.27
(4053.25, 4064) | -0.14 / 4.44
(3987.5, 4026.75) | -0.12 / 4.29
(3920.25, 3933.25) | 0.09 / 3.43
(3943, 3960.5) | -0.03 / 3.86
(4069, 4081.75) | -0.04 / 4.07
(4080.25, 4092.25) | -0.11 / 4.36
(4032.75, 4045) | -0.11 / 4.29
